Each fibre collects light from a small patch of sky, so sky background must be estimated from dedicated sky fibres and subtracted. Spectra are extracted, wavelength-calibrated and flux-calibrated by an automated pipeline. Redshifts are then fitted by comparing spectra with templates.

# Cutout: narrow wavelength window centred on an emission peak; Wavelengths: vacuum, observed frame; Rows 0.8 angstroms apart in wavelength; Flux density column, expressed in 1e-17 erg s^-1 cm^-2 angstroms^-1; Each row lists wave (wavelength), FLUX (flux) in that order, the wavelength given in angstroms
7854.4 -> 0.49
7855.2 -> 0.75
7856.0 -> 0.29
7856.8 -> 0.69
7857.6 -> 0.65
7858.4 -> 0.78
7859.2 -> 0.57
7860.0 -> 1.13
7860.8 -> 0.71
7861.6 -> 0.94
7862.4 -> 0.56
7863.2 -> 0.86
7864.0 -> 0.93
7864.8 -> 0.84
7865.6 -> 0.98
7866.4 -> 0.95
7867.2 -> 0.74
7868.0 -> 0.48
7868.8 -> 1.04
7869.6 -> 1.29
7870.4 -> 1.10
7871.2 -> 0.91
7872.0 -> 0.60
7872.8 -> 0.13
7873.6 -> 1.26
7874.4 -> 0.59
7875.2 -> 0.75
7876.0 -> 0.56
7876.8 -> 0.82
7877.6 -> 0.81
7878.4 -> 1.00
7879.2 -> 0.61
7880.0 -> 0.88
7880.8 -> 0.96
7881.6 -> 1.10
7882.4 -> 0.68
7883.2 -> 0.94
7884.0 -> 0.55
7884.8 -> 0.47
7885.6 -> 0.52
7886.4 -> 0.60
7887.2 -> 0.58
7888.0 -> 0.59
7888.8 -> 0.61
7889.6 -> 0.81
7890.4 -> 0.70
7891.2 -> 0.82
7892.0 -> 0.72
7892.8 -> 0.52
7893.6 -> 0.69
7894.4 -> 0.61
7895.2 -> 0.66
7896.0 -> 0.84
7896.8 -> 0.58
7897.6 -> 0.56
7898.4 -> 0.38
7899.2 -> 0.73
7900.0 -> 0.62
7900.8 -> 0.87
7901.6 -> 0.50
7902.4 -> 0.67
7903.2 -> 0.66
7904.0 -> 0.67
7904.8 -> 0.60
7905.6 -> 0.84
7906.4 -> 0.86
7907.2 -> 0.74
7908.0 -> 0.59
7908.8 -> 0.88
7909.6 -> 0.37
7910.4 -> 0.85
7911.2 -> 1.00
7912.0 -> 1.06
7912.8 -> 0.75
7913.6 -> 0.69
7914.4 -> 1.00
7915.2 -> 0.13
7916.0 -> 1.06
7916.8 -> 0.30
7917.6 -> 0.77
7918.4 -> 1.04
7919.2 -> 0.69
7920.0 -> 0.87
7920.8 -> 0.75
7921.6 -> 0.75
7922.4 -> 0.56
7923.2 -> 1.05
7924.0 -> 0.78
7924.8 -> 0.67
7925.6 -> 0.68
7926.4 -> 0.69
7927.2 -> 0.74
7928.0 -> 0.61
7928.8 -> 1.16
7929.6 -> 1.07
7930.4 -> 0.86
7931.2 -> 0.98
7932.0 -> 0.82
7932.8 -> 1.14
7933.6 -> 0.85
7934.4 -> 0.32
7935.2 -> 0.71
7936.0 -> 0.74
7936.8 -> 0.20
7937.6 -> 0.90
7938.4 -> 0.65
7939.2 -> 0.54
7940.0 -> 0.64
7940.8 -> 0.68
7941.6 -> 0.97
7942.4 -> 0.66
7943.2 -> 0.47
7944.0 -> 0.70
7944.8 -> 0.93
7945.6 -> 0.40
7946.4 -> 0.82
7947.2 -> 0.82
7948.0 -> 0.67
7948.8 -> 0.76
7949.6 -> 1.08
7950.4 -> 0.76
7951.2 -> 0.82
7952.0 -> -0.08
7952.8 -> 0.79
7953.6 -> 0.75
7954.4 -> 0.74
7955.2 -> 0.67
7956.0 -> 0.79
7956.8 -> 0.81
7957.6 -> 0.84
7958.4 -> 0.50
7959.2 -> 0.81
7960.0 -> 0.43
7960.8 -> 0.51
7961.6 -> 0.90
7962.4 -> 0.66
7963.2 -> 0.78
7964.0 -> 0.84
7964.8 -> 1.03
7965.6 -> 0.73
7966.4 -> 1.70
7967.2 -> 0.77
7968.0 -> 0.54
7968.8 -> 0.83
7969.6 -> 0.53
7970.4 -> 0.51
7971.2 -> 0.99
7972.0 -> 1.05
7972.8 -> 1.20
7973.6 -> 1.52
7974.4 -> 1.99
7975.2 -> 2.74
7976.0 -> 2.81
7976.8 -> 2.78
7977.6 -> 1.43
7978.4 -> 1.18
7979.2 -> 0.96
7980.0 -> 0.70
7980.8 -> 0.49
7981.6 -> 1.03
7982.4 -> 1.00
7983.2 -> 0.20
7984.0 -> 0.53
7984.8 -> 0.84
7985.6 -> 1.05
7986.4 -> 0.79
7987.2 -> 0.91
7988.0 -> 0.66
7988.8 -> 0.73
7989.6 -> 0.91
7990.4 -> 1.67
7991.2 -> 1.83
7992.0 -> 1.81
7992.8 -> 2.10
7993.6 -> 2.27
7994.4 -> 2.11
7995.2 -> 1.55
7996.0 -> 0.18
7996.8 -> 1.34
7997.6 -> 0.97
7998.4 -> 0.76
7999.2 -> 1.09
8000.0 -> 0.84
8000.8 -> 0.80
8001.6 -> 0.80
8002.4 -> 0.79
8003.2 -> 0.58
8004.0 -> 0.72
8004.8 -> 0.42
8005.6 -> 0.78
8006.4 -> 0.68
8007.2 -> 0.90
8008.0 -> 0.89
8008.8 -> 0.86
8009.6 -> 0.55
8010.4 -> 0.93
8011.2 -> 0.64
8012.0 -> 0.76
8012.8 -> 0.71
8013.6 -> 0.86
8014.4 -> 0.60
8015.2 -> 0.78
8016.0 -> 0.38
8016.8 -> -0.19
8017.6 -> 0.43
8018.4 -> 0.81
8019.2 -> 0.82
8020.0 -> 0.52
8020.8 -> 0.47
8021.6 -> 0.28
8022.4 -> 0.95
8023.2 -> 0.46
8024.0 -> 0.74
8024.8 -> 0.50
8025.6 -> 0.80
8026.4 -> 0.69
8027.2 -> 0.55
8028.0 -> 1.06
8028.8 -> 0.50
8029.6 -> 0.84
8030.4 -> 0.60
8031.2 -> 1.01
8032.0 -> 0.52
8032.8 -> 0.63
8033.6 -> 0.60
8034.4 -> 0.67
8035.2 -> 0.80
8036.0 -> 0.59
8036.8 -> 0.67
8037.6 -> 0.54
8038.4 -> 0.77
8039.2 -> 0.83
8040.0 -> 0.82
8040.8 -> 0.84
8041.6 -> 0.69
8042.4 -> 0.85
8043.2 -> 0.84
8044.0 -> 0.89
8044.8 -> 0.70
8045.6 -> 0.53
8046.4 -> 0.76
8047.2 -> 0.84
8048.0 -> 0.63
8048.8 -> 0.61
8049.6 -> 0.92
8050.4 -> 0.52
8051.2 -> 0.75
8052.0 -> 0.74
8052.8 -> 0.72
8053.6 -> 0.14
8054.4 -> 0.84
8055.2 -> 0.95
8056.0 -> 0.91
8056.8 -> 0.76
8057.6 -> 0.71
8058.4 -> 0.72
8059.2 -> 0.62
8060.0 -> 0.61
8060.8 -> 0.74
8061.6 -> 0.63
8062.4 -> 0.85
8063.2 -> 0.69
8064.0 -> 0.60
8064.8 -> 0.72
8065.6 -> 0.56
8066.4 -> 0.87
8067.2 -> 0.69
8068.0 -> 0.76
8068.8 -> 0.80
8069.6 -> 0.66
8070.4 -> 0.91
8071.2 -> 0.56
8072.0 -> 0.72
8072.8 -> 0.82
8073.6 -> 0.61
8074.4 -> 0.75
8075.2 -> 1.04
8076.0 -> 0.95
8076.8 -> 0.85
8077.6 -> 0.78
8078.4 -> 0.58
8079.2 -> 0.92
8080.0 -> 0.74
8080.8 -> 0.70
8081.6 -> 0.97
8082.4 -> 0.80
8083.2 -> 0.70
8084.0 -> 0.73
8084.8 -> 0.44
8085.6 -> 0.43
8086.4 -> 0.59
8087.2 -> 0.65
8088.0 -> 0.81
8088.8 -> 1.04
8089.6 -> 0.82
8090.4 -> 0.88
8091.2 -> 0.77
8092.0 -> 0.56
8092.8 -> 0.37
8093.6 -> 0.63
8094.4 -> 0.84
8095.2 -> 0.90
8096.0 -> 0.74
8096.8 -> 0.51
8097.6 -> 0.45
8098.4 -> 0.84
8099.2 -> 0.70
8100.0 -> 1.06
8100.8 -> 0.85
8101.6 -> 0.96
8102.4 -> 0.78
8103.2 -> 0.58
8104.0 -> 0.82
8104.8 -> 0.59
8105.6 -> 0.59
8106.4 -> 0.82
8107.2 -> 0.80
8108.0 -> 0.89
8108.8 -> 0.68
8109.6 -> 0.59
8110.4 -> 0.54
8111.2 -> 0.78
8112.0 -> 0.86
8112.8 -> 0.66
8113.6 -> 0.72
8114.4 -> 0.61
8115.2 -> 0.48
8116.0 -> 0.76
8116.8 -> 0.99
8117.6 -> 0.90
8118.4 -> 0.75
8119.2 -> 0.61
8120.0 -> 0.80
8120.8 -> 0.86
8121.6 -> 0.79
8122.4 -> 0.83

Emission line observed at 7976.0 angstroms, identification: [S II] 6716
